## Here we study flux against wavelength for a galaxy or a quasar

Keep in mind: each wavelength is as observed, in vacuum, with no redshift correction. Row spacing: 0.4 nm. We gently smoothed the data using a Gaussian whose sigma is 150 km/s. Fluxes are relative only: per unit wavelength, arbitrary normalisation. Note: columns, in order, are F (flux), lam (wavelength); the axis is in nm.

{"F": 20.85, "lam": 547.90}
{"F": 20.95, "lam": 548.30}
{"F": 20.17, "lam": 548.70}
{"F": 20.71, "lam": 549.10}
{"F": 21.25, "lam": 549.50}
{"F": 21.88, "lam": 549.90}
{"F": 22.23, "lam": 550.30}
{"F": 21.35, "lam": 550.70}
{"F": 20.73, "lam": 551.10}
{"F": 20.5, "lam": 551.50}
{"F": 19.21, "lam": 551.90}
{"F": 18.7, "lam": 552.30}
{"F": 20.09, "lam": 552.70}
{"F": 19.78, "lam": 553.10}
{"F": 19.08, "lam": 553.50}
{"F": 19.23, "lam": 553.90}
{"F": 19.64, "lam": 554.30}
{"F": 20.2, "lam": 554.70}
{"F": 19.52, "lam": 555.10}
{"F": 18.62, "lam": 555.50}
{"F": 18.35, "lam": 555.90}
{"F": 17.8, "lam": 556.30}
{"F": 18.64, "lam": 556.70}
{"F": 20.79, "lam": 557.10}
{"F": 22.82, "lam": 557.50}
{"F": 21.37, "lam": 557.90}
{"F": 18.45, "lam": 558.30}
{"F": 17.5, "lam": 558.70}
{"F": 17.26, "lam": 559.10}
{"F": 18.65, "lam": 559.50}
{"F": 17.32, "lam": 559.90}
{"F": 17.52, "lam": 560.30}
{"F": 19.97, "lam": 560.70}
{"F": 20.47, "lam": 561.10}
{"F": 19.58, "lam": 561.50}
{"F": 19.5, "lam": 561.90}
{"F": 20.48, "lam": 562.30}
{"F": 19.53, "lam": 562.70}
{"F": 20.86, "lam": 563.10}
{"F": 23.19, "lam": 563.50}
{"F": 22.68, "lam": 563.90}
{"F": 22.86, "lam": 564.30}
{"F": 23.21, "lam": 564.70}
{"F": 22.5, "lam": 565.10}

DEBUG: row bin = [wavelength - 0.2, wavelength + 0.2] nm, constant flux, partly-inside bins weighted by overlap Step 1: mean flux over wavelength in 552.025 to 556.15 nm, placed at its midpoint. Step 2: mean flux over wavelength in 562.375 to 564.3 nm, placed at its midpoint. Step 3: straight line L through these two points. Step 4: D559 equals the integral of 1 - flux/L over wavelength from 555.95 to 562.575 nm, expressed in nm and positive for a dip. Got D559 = 0.44 nm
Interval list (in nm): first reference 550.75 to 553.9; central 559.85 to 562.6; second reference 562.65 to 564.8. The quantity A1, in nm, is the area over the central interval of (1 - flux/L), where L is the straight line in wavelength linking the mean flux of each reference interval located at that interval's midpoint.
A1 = 0.289 nm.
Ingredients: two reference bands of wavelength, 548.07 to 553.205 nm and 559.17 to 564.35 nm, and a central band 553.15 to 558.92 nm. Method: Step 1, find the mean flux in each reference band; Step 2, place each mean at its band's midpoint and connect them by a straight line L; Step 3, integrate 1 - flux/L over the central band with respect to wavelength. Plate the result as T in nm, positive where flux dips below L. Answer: 0.26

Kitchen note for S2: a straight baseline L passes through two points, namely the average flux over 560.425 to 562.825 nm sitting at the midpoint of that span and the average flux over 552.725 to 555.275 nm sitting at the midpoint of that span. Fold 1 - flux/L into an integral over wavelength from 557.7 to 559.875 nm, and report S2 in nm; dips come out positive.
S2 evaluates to 0.13 nm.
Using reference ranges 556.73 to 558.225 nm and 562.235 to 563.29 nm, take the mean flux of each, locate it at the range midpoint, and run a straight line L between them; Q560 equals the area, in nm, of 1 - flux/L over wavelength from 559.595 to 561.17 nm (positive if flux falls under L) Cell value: 0.15 nm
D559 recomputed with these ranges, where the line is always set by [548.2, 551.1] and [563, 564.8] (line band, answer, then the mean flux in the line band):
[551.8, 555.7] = 0.40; 19.4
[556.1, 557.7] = 0.14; 20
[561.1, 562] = 0.11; 19.8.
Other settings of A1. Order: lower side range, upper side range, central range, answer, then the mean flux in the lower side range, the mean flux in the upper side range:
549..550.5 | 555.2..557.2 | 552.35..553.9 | 0.05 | 21.6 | 18.8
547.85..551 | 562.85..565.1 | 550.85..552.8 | 0.14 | 21.2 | 22.5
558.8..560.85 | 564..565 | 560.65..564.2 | 0.00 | 18.1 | 22.9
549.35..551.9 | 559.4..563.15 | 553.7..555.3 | 0.07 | 21.2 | 19.3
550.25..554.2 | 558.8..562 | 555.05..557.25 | 0.06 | 20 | 18.7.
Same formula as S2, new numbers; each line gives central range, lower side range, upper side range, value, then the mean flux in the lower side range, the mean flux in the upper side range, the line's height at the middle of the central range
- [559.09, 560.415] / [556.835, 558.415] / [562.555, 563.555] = 0.20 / 20.9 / 21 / 20.9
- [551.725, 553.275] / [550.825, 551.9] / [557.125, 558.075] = 0.09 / 20.4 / 21.9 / 20.7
